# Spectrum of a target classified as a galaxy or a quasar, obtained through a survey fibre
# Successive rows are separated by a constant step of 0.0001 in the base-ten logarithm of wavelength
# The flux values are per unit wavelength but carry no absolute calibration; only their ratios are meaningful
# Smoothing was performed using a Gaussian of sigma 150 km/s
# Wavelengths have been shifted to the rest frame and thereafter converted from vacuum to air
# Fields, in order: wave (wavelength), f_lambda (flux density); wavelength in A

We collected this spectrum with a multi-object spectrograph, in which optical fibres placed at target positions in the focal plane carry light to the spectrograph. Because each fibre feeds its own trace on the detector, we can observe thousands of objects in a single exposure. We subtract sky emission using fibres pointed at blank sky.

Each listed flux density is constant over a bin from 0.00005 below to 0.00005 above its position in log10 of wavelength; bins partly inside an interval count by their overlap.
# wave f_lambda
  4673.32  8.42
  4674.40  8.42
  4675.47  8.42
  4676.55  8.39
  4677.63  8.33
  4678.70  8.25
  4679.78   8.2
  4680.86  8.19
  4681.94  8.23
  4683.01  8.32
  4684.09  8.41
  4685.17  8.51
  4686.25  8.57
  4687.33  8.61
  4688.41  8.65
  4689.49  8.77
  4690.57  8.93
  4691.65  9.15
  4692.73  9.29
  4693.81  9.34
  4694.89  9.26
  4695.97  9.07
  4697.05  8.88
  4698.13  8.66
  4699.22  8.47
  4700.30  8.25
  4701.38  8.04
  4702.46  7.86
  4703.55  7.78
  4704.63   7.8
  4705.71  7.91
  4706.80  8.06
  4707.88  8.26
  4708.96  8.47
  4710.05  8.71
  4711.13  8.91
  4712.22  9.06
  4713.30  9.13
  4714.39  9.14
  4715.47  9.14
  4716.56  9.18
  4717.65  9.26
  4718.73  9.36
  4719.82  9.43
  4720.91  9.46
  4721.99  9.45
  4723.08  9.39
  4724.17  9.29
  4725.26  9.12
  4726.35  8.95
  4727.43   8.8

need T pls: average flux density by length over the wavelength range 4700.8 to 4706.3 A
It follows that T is 7.88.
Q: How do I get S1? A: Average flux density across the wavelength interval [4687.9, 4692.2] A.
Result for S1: 8.88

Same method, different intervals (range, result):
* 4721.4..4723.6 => 9.44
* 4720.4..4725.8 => 9.34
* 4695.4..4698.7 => 8.86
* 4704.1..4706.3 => 7.85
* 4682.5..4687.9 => 8.48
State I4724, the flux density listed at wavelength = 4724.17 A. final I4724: 9.29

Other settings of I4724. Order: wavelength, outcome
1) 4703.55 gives 7.78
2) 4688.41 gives 8.65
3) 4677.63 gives 8.33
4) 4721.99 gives 9.45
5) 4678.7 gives 8.25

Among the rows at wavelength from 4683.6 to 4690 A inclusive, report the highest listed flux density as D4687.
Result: 8.77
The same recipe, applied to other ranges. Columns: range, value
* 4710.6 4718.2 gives 9.26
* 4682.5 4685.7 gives 8.51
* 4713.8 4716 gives 9.14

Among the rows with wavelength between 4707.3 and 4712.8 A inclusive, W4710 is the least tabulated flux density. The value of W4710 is 8.26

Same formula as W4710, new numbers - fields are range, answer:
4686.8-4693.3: 8.61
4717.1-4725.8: 9.12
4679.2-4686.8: 8.19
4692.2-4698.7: 8.66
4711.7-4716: 9.06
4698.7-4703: 7.86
